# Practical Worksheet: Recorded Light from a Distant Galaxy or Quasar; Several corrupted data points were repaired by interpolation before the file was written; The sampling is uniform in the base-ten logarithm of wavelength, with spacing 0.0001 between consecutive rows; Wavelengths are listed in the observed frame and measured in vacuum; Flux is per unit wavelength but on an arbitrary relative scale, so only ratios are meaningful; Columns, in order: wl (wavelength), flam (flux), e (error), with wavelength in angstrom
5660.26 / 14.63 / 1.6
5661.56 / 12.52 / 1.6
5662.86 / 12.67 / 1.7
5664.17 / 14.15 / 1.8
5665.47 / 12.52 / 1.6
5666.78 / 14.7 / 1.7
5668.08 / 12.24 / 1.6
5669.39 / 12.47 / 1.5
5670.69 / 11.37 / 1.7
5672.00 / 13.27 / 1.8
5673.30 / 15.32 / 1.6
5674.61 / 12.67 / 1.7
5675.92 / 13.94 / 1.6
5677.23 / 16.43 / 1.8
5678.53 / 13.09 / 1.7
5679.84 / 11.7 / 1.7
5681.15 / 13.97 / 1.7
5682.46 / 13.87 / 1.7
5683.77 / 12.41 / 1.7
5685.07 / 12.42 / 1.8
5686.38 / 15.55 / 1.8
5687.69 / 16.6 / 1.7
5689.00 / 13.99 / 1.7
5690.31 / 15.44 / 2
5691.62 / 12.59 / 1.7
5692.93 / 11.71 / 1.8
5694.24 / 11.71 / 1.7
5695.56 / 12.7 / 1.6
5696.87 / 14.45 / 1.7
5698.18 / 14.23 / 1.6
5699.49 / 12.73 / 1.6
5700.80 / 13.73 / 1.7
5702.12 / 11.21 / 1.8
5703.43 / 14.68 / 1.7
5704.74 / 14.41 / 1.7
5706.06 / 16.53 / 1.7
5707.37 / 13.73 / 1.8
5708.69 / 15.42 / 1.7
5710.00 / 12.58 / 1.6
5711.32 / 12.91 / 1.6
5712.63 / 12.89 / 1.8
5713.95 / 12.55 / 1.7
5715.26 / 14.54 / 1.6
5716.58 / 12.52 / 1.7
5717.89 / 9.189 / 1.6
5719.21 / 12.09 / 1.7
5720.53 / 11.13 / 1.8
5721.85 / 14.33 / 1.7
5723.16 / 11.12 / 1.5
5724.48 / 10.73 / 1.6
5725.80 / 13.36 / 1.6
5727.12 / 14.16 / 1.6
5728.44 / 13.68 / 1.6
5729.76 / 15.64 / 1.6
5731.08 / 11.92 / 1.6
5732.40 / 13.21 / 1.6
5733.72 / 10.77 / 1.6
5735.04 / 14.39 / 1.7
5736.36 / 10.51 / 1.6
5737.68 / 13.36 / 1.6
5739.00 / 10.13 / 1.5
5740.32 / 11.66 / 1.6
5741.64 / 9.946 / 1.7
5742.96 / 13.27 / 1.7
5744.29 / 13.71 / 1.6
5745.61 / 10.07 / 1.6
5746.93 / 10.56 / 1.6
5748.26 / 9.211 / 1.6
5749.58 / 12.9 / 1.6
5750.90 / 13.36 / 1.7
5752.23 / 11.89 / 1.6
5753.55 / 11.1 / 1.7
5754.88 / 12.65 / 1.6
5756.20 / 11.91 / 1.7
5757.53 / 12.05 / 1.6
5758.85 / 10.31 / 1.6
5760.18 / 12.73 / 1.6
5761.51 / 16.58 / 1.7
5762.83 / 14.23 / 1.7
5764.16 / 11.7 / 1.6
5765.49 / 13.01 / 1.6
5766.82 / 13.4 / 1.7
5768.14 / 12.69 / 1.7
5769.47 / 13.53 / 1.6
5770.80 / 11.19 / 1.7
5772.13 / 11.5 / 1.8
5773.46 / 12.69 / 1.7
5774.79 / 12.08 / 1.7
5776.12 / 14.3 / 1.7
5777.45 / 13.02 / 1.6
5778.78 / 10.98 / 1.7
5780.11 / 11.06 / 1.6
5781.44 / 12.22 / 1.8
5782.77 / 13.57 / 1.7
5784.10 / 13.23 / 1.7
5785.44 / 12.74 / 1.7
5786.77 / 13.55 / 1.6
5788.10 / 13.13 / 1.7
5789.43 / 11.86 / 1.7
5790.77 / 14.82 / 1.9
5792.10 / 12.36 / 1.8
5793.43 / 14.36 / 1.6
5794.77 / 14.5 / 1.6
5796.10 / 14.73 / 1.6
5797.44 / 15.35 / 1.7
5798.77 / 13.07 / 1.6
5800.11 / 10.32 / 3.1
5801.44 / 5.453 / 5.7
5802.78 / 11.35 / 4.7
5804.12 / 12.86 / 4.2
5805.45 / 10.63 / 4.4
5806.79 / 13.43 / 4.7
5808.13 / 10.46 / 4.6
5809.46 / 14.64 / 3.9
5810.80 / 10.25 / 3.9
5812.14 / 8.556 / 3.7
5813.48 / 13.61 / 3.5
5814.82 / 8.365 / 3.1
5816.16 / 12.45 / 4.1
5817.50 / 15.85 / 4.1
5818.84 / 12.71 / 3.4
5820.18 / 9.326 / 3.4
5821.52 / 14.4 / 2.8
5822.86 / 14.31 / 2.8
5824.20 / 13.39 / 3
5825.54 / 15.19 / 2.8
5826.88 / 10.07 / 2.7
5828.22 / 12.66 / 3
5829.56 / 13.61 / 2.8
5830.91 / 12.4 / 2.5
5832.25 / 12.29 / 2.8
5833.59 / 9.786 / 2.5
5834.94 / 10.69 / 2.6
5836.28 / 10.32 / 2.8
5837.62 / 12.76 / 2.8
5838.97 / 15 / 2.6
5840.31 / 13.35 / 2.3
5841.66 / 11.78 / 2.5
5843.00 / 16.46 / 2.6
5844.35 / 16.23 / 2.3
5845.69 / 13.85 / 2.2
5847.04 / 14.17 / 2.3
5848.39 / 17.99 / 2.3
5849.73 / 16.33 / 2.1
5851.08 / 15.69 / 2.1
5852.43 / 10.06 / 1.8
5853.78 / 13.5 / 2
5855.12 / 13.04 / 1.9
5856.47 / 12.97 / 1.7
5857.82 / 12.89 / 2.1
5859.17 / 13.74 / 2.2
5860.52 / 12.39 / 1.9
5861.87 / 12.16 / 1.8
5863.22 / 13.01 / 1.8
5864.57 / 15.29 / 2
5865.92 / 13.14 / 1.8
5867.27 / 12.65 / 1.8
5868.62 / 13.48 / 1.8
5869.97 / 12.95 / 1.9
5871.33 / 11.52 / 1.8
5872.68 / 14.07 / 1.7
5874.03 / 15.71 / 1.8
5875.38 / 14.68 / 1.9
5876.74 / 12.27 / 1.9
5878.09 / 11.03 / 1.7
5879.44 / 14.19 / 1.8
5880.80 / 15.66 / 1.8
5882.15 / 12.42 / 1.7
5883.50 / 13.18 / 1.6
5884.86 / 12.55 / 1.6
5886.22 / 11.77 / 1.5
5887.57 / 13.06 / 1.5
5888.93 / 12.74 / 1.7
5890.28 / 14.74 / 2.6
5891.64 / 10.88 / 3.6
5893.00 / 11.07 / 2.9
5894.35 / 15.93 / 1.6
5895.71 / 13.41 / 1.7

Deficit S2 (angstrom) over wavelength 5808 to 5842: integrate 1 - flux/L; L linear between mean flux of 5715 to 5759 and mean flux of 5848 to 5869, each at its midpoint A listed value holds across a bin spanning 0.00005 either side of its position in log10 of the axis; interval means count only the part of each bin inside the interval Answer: 2.3 angstrom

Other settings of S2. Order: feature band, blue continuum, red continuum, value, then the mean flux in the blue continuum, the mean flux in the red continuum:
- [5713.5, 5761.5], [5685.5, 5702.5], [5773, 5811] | 3.5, 13.6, 12.5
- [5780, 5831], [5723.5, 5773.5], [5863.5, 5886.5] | 1.2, 12.3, 13.3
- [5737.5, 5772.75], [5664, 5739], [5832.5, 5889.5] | 2.9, 13.2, 13.3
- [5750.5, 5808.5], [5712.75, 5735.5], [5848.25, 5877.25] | 2.0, 12.7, 13.5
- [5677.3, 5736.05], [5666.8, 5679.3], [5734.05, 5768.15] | -1.5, 13.5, 12.2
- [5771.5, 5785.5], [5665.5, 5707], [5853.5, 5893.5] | 0.9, 13.6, 13.1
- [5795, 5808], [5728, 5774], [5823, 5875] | 0.9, 12.3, 13.4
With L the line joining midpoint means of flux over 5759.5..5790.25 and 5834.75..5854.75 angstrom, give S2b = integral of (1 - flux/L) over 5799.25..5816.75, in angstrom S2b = 3.1 angstrom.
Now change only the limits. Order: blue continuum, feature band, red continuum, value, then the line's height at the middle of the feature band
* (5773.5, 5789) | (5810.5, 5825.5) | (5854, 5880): 0.75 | 12.9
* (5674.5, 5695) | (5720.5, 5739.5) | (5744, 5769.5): 0.29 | 12.8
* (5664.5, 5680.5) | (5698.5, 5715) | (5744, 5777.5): -0.88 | 13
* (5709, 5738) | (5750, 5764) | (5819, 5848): 0.11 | 12.8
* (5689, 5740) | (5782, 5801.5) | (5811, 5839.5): -1.01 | 12.5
